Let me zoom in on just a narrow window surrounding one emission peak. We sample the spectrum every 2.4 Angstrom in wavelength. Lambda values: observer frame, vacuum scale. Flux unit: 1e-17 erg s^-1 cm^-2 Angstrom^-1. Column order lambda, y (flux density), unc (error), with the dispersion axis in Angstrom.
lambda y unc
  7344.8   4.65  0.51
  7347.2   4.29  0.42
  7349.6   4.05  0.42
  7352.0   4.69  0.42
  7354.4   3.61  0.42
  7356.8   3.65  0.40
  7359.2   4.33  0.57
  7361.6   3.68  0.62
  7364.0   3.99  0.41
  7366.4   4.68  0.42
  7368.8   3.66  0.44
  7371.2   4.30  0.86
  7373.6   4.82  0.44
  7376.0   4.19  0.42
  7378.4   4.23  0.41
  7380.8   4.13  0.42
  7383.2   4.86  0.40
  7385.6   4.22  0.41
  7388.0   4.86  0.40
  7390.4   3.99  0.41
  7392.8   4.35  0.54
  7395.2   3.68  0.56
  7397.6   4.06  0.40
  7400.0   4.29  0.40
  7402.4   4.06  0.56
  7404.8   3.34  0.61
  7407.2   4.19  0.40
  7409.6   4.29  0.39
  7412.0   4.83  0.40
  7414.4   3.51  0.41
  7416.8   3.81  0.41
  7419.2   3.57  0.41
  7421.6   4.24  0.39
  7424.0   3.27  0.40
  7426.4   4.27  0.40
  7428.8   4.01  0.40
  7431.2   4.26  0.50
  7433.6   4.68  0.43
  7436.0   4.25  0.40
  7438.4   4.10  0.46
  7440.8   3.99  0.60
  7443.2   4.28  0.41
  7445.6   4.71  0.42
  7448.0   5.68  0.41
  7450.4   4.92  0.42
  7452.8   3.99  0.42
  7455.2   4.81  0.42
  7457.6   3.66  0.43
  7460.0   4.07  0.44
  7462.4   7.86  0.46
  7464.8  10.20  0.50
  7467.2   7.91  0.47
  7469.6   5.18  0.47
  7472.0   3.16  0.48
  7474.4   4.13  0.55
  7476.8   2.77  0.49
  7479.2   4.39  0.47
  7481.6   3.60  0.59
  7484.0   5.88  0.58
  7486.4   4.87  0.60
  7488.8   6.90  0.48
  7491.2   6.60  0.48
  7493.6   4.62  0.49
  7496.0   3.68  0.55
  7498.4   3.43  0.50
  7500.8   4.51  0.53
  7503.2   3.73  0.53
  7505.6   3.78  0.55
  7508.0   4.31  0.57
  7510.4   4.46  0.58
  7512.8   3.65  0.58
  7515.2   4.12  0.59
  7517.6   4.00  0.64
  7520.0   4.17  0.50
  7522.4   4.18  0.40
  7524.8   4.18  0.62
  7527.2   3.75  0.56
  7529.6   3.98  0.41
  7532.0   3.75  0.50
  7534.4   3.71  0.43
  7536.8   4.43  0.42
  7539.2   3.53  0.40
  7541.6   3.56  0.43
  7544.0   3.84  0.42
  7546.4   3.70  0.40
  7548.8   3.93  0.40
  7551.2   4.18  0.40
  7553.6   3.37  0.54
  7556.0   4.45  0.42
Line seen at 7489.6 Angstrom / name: [N II]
